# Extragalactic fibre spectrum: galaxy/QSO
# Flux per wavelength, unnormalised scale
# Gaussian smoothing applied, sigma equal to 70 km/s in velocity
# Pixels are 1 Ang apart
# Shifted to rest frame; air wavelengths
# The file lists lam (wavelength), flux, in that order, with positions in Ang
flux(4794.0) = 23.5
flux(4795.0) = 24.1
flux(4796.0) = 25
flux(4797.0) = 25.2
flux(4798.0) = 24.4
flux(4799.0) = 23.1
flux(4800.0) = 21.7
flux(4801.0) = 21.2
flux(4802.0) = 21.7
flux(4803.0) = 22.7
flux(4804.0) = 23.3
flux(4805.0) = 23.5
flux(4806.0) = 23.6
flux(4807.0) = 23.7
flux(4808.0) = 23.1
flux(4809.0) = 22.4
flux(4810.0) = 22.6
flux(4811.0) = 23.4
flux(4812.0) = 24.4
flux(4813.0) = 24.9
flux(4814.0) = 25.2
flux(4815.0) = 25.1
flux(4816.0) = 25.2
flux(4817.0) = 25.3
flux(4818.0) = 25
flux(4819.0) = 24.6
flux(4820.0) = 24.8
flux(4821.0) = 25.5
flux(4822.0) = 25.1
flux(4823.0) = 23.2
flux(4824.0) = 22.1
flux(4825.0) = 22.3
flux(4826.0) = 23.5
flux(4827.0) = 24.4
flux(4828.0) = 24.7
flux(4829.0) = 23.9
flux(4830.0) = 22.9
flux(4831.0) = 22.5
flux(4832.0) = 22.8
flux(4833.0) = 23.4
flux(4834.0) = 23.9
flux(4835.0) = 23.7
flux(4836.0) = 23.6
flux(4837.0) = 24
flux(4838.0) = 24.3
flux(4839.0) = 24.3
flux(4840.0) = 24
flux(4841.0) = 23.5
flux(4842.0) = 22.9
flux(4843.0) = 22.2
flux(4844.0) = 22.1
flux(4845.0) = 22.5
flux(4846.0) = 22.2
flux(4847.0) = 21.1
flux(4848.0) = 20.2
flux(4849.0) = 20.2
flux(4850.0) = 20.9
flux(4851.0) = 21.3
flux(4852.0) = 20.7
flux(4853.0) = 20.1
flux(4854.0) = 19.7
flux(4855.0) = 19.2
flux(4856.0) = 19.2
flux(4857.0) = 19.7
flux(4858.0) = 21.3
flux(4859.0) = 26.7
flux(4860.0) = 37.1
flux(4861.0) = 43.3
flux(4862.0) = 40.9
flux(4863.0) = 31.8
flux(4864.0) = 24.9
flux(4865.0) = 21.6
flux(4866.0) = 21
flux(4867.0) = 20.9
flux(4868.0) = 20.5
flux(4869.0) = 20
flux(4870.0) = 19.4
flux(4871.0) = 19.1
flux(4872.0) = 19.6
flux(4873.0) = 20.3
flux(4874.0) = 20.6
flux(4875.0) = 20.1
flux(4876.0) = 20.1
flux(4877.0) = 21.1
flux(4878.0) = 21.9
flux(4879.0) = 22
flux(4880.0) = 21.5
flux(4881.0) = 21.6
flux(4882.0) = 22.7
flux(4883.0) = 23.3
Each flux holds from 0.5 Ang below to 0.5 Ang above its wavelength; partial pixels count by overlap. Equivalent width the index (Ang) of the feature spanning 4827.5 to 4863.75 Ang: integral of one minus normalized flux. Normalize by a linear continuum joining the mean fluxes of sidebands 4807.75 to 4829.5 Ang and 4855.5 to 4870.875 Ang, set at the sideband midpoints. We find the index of 1.5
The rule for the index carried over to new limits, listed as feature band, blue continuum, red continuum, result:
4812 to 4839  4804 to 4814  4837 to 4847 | -0.9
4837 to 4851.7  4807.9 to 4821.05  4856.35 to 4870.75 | 1.8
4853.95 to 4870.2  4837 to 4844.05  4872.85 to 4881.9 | -2.4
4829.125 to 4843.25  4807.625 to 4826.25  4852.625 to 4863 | 1.1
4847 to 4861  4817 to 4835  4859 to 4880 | 0.8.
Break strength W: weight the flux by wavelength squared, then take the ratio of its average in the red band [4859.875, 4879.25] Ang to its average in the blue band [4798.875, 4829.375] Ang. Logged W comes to 1.04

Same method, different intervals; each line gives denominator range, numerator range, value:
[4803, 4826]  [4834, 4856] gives 0.93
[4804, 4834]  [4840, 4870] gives 1.00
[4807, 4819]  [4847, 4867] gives 1.03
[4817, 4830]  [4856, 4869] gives 1.13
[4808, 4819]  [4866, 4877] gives 0.85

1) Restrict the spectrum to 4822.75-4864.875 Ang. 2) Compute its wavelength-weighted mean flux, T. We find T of 24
